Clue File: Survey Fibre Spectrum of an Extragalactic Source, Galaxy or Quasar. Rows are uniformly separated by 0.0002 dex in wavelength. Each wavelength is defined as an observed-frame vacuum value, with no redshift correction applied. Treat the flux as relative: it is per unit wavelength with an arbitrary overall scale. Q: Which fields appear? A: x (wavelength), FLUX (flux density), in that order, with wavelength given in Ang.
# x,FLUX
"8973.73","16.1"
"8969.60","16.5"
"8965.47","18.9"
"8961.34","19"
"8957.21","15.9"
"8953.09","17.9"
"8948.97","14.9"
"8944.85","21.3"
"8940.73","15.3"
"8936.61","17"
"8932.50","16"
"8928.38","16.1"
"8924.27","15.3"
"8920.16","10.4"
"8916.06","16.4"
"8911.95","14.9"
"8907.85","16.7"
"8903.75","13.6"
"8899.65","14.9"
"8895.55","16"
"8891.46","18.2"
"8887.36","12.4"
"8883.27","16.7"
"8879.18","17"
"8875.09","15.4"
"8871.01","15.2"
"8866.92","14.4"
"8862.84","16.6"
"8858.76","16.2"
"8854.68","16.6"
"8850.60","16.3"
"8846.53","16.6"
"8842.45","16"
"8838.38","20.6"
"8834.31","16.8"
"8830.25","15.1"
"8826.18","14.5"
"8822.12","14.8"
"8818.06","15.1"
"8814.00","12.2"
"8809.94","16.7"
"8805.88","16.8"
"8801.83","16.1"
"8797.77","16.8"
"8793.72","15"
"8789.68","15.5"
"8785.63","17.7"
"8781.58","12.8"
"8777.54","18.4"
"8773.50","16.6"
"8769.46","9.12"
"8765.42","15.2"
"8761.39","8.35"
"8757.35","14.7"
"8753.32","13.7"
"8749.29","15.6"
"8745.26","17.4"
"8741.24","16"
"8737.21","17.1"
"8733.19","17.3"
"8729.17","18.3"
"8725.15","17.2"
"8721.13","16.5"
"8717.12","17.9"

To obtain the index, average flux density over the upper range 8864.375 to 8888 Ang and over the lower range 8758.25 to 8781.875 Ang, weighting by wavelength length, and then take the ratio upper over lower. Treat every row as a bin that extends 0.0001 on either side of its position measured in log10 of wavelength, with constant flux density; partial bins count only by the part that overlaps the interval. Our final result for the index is 1.1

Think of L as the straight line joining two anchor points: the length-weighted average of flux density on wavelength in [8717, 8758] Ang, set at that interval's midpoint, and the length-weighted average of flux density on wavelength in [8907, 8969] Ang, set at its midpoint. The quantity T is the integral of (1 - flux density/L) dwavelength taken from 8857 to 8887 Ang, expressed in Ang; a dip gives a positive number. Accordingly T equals 1.3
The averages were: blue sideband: 16.5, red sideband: 16.4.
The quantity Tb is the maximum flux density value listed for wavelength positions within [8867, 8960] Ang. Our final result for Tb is 21.3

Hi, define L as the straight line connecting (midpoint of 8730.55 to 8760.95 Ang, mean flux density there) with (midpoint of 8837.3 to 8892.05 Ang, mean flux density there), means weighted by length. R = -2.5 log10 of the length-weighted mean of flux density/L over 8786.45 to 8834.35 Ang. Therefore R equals 0.03 mag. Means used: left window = 15.6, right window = 16.2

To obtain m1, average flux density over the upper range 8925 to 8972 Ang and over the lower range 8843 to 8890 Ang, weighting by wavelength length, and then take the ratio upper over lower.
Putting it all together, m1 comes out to 1.1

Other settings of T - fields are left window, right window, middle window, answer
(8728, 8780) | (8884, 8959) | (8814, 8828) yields 0.9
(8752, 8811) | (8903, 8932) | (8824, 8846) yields -2.5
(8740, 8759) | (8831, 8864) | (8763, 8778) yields 1.4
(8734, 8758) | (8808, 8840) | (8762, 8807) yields 1.6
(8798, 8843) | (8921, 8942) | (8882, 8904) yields 0.5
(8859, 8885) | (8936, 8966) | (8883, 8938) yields 4.6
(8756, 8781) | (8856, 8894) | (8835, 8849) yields -2.3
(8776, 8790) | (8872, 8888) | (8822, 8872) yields -1.3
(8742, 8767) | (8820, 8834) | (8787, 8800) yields -1.1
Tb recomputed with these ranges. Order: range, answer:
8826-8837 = 16.8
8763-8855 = 20.6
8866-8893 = 18.2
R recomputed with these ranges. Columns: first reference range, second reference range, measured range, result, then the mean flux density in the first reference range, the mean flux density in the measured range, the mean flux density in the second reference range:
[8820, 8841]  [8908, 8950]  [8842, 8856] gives -0.01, 16.4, 16.4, 15.8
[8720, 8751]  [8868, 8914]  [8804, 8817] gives 0.07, 16.9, 15.2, 15.5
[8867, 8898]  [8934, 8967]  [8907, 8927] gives 0.13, 15.7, 14.7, 17.5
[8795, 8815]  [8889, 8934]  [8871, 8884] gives -0.05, 15.9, 16.2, 15.3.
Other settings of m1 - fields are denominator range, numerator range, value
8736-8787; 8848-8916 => 1.07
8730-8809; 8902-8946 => 1.02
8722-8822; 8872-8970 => 1.05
